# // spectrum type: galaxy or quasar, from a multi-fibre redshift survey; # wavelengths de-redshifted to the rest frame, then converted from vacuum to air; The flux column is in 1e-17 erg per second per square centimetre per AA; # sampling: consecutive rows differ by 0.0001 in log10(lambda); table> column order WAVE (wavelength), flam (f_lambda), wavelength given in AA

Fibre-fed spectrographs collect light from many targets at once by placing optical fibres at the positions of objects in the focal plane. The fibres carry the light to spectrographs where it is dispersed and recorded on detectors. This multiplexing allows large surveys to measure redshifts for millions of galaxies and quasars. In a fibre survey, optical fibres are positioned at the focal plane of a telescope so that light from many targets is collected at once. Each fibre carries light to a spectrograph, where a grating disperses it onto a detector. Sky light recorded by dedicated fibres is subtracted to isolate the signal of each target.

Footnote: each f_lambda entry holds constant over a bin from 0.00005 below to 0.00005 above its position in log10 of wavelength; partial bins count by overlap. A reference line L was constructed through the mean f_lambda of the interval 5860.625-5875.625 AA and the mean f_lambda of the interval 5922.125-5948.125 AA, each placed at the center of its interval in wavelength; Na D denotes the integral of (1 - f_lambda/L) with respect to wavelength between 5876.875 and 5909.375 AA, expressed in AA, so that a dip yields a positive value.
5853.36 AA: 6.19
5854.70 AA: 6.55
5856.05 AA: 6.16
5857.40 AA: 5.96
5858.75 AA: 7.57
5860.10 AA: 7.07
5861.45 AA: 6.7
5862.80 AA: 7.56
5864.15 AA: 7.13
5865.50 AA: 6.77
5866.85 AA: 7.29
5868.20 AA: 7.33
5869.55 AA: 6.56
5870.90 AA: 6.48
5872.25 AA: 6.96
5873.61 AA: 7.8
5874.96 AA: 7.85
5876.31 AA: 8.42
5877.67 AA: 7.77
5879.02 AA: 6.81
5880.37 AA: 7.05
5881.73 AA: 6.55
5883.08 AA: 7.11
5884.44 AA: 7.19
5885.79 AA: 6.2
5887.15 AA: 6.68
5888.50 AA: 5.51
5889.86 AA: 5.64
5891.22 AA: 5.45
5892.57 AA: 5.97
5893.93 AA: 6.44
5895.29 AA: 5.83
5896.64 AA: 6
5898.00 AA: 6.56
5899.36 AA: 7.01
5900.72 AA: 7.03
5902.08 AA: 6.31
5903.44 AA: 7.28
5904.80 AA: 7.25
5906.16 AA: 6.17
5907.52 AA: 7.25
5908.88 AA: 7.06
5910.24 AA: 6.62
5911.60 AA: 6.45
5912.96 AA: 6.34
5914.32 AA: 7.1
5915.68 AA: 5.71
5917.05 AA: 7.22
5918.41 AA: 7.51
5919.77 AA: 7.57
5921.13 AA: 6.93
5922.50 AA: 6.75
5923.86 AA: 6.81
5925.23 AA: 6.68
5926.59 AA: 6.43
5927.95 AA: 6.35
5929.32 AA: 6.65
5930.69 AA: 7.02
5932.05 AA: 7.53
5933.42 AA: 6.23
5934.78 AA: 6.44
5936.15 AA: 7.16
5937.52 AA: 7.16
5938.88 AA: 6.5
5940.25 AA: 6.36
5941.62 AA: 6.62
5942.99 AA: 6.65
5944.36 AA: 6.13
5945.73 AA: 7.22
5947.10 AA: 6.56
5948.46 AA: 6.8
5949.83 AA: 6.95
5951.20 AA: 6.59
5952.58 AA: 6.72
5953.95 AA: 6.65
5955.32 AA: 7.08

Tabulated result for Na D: 1.8 AA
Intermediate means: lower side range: 7.13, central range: 6.59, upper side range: 6.7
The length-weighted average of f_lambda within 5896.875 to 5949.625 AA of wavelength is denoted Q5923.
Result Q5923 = 6.77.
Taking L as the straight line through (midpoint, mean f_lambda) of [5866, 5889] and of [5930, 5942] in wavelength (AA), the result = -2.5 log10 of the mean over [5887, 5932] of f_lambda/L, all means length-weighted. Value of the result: 0.05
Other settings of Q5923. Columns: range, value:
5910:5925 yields 6.82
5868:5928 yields 6.76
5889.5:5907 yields 6.4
